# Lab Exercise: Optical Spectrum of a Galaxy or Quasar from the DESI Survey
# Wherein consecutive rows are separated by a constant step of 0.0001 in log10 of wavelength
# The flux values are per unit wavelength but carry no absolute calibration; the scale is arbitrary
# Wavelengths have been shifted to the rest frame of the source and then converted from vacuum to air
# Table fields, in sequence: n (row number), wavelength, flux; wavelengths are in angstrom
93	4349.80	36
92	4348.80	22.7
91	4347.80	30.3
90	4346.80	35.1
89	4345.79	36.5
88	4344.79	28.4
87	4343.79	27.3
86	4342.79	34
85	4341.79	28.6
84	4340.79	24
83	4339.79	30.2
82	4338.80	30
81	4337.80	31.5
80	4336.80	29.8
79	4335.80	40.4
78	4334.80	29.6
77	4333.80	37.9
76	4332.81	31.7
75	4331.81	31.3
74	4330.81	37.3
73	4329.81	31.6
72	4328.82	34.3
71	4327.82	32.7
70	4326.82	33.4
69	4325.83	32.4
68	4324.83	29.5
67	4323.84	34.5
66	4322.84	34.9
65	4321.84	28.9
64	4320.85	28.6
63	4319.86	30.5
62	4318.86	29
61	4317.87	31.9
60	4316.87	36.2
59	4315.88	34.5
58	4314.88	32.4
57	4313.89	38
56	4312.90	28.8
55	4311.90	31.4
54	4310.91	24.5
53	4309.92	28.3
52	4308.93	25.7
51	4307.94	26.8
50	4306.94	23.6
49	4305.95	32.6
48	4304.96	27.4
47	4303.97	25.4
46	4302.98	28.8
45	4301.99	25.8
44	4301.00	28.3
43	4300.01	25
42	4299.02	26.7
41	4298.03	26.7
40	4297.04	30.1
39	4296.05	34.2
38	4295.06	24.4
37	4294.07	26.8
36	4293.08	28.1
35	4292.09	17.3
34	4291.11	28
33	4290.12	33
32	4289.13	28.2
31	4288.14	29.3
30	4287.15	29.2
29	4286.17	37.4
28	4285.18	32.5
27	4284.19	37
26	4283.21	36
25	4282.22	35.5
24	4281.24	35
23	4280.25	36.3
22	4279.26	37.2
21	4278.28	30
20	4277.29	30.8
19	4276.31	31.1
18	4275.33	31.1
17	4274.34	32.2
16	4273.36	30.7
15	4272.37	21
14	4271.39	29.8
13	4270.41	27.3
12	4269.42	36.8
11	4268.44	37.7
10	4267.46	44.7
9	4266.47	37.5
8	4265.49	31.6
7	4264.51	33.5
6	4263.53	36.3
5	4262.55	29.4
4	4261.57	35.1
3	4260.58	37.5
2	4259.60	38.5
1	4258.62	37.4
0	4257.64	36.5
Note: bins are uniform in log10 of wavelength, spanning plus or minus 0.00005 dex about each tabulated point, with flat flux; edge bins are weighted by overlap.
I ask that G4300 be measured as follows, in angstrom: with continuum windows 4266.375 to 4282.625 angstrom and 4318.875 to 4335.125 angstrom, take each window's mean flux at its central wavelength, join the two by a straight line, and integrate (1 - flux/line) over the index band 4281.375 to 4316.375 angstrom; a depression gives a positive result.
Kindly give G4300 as 3.57 angstrom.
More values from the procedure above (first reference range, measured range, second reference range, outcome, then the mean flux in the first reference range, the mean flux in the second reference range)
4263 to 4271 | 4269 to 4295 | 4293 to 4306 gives 0.8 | 35.6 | 27.7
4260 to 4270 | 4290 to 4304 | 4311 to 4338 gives 2.9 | 35.9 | 32.6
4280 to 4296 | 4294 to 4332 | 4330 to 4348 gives 1.5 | 30.9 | 31.9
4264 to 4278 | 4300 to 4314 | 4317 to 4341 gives 1.9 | 32.5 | 32.1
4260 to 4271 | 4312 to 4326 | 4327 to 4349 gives 0.2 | 35.2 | 31.7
